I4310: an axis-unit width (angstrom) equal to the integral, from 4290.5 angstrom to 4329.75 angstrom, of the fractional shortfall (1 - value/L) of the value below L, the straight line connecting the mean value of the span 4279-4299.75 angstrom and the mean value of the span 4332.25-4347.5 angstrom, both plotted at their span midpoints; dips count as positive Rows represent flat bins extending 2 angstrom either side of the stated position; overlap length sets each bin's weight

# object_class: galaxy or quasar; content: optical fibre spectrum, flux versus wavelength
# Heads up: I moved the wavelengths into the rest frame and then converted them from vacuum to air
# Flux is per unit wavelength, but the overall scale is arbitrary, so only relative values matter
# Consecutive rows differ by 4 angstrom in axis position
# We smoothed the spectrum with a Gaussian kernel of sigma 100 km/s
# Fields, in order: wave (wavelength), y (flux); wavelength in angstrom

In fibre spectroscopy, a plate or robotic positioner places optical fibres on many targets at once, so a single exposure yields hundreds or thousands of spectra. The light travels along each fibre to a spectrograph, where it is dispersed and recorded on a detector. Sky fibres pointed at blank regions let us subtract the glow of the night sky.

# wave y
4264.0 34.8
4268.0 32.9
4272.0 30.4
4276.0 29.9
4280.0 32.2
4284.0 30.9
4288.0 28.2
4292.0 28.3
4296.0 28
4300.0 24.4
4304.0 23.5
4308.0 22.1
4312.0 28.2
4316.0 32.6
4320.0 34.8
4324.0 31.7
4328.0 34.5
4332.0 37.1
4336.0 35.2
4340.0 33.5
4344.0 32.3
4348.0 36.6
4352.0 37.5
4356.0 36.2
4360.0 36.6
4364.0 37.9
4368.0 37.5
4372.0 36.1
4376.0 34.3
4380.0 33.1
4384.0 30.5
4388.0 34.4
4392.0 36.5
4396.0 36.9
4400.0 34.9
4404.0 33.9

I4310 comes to 3.1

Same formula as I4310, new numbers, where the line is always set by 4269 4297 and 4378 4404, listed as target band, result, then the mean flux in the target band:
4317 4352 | -2.81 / 34.6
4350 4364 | -1.69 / 36.9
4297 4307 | 2.12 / 24.2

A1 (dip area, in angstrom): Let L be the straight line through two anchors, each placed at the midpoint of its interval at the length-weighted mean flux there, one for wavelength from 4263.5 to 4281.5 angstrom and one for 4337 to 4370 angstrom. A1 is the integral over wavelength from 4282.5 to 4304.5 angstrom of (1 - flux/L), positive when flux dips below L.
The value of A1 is 3.7 angstrom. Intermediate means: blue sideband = 31.8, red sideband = 36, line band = 27.4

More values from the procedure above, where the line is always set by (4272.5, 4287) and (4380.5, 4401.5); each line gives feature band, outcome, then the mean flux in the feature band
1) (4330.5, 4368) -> -3.2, 35.9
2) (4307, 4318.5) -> 1.2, 28.4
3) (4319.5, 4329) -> -0.3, 33.4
